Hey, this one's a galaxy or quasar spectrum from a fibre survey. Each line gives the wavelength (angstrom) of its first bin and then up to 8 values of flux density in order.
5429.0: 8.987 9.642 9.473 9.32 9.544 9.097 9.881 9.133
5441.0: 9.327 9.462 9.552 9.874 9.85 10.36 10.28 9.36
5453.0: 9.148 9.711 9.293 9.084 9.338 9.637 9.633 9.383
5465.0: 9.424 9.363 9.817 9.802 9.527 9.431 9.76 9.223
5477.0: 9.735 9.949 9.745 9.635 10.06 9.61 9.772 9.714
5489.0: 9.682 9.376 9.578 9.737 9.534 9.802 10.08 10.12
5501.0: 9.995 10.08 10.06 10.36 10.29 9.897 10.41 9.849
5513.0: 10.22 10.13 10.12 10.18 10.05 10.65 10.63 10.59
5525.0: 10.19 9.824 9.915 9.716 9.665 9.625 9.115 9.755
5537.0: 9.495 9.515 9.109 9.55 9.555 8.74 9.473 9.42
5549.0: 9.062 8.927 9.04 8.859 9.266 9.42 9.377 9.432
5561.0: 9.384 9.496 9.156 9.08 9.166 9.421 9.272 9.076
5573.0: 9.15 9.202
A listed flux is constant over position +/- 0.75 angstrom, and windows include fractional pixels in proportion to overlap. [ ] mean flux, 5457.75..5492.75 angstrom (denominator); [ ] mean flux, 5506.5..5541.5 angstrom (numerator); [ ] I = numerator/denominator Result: 1.03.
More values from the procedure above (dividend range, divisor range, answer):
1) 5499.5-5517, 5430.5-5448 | 1.06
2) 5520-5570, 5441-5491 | 0.99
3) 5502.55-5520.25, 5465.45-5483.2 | 1.05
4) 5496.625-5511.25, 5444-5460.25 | 1.05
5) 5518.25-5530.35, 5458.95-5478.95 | 1.06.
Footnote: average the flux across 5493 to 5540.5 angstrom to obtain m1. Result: 9.97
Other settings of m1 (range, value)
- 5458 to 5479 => 9.56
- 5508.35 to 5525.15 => 10.3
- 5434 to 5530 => 9.79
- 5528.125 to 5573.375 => 9.32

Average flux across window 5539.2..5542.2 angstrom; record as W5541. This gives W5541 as 9.33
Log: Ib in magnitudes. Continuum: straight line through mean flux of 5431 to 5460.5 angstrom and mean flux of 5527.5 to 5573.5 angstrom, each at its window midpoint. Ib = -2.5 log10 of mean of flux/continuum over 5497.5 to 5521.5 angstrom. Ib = -0.08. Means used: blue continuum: 9.53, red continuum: 9.33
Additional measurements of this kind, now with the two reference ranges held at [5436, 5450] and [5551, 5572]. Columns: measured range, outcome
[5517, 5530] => -0.092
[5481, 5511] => -0.047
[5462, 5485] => -0.009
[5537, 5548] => -0.004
